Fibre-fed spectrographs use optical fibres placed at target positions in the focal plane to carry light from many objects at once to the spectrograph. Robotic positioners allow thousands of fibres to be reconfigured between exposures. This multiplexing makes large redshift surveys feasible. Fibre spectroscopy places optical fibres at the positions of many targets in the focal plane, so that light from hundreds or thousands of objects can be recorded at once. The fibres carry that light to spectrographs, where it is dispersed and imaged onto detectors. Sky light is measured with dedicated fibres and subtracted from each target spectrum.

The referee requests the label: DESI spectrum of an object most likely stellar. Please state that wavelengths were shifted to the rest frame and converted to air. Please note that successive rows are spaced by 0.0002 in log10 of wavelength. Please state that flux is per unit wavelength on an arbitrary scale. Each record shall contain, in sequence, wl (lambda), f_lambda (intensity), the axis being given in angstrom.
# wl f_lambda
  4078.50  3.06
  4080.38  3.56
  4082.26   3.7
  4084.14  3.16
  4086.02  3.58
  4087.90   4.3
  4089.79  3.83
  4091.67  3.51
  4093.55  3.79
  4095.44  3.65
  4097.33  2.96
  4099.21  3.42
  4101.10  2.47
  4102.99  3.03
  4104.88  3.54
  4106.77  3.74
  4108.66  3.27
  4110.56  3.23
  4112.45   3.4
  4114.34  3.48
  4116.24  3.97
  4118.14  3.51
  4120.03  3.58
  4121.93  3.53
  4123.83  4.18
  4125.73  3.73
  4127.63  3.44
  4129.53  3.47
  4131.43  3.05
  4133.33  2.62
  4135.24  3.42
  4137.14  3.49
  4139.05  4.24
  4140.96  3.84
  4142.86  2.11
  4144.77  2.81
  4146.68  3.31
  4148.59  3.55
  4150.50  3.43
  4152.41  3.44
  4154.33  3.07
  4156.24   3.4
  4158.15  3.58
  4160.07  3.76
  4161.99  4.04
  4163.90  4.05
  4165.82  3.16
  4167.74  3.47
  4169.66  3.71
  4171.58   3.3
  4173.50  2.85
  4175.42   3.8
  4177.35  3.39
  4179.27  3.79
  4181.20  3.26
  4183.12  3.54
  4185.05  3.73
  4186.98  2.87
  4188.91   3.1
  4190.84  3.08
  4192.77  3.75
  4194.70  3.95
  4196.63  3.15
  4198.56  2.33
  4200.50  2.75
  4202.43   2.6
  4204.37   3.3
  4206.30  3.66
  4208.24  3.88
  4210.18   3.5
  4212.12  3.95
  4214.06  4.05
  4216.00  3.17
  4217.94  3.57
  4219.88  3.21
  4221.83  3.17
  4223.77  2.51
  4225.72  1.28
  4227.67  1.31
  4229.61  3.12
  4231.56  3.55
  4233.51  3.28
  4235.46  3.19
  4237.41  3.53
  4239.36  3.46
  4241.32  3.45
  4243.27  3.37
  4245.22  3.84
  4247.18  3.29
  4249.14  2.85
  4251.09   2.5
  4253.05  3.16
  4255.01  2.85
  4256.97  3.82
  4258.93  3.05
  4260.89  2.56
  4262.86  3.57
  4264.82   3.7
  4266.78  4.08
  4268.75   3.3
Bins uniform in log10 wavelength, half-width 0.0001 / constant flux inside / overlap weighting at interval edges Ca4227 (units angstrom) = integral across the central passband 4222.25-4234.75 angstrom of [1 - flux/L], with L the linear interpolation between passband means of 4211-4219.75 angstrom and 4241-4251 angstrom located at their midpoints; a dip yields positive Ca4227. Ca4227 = 3.3 angstrom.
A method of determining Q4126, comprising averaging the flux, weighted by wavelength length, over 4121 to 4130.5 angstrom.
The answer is 3.67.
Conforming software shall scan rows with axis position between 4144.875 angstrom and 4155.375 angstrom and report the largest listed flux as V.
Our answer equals 3.55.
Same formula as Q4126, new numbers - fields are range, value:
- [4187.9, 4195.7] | 3.47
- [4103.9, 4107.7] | 3.63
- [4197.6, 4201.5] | 2.54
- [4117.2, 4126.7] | 3.71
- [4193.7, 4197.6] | 3.56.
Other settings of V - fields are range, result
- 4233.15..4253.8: 3.84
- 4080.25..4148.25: 4.3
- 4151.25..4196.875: 4.05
